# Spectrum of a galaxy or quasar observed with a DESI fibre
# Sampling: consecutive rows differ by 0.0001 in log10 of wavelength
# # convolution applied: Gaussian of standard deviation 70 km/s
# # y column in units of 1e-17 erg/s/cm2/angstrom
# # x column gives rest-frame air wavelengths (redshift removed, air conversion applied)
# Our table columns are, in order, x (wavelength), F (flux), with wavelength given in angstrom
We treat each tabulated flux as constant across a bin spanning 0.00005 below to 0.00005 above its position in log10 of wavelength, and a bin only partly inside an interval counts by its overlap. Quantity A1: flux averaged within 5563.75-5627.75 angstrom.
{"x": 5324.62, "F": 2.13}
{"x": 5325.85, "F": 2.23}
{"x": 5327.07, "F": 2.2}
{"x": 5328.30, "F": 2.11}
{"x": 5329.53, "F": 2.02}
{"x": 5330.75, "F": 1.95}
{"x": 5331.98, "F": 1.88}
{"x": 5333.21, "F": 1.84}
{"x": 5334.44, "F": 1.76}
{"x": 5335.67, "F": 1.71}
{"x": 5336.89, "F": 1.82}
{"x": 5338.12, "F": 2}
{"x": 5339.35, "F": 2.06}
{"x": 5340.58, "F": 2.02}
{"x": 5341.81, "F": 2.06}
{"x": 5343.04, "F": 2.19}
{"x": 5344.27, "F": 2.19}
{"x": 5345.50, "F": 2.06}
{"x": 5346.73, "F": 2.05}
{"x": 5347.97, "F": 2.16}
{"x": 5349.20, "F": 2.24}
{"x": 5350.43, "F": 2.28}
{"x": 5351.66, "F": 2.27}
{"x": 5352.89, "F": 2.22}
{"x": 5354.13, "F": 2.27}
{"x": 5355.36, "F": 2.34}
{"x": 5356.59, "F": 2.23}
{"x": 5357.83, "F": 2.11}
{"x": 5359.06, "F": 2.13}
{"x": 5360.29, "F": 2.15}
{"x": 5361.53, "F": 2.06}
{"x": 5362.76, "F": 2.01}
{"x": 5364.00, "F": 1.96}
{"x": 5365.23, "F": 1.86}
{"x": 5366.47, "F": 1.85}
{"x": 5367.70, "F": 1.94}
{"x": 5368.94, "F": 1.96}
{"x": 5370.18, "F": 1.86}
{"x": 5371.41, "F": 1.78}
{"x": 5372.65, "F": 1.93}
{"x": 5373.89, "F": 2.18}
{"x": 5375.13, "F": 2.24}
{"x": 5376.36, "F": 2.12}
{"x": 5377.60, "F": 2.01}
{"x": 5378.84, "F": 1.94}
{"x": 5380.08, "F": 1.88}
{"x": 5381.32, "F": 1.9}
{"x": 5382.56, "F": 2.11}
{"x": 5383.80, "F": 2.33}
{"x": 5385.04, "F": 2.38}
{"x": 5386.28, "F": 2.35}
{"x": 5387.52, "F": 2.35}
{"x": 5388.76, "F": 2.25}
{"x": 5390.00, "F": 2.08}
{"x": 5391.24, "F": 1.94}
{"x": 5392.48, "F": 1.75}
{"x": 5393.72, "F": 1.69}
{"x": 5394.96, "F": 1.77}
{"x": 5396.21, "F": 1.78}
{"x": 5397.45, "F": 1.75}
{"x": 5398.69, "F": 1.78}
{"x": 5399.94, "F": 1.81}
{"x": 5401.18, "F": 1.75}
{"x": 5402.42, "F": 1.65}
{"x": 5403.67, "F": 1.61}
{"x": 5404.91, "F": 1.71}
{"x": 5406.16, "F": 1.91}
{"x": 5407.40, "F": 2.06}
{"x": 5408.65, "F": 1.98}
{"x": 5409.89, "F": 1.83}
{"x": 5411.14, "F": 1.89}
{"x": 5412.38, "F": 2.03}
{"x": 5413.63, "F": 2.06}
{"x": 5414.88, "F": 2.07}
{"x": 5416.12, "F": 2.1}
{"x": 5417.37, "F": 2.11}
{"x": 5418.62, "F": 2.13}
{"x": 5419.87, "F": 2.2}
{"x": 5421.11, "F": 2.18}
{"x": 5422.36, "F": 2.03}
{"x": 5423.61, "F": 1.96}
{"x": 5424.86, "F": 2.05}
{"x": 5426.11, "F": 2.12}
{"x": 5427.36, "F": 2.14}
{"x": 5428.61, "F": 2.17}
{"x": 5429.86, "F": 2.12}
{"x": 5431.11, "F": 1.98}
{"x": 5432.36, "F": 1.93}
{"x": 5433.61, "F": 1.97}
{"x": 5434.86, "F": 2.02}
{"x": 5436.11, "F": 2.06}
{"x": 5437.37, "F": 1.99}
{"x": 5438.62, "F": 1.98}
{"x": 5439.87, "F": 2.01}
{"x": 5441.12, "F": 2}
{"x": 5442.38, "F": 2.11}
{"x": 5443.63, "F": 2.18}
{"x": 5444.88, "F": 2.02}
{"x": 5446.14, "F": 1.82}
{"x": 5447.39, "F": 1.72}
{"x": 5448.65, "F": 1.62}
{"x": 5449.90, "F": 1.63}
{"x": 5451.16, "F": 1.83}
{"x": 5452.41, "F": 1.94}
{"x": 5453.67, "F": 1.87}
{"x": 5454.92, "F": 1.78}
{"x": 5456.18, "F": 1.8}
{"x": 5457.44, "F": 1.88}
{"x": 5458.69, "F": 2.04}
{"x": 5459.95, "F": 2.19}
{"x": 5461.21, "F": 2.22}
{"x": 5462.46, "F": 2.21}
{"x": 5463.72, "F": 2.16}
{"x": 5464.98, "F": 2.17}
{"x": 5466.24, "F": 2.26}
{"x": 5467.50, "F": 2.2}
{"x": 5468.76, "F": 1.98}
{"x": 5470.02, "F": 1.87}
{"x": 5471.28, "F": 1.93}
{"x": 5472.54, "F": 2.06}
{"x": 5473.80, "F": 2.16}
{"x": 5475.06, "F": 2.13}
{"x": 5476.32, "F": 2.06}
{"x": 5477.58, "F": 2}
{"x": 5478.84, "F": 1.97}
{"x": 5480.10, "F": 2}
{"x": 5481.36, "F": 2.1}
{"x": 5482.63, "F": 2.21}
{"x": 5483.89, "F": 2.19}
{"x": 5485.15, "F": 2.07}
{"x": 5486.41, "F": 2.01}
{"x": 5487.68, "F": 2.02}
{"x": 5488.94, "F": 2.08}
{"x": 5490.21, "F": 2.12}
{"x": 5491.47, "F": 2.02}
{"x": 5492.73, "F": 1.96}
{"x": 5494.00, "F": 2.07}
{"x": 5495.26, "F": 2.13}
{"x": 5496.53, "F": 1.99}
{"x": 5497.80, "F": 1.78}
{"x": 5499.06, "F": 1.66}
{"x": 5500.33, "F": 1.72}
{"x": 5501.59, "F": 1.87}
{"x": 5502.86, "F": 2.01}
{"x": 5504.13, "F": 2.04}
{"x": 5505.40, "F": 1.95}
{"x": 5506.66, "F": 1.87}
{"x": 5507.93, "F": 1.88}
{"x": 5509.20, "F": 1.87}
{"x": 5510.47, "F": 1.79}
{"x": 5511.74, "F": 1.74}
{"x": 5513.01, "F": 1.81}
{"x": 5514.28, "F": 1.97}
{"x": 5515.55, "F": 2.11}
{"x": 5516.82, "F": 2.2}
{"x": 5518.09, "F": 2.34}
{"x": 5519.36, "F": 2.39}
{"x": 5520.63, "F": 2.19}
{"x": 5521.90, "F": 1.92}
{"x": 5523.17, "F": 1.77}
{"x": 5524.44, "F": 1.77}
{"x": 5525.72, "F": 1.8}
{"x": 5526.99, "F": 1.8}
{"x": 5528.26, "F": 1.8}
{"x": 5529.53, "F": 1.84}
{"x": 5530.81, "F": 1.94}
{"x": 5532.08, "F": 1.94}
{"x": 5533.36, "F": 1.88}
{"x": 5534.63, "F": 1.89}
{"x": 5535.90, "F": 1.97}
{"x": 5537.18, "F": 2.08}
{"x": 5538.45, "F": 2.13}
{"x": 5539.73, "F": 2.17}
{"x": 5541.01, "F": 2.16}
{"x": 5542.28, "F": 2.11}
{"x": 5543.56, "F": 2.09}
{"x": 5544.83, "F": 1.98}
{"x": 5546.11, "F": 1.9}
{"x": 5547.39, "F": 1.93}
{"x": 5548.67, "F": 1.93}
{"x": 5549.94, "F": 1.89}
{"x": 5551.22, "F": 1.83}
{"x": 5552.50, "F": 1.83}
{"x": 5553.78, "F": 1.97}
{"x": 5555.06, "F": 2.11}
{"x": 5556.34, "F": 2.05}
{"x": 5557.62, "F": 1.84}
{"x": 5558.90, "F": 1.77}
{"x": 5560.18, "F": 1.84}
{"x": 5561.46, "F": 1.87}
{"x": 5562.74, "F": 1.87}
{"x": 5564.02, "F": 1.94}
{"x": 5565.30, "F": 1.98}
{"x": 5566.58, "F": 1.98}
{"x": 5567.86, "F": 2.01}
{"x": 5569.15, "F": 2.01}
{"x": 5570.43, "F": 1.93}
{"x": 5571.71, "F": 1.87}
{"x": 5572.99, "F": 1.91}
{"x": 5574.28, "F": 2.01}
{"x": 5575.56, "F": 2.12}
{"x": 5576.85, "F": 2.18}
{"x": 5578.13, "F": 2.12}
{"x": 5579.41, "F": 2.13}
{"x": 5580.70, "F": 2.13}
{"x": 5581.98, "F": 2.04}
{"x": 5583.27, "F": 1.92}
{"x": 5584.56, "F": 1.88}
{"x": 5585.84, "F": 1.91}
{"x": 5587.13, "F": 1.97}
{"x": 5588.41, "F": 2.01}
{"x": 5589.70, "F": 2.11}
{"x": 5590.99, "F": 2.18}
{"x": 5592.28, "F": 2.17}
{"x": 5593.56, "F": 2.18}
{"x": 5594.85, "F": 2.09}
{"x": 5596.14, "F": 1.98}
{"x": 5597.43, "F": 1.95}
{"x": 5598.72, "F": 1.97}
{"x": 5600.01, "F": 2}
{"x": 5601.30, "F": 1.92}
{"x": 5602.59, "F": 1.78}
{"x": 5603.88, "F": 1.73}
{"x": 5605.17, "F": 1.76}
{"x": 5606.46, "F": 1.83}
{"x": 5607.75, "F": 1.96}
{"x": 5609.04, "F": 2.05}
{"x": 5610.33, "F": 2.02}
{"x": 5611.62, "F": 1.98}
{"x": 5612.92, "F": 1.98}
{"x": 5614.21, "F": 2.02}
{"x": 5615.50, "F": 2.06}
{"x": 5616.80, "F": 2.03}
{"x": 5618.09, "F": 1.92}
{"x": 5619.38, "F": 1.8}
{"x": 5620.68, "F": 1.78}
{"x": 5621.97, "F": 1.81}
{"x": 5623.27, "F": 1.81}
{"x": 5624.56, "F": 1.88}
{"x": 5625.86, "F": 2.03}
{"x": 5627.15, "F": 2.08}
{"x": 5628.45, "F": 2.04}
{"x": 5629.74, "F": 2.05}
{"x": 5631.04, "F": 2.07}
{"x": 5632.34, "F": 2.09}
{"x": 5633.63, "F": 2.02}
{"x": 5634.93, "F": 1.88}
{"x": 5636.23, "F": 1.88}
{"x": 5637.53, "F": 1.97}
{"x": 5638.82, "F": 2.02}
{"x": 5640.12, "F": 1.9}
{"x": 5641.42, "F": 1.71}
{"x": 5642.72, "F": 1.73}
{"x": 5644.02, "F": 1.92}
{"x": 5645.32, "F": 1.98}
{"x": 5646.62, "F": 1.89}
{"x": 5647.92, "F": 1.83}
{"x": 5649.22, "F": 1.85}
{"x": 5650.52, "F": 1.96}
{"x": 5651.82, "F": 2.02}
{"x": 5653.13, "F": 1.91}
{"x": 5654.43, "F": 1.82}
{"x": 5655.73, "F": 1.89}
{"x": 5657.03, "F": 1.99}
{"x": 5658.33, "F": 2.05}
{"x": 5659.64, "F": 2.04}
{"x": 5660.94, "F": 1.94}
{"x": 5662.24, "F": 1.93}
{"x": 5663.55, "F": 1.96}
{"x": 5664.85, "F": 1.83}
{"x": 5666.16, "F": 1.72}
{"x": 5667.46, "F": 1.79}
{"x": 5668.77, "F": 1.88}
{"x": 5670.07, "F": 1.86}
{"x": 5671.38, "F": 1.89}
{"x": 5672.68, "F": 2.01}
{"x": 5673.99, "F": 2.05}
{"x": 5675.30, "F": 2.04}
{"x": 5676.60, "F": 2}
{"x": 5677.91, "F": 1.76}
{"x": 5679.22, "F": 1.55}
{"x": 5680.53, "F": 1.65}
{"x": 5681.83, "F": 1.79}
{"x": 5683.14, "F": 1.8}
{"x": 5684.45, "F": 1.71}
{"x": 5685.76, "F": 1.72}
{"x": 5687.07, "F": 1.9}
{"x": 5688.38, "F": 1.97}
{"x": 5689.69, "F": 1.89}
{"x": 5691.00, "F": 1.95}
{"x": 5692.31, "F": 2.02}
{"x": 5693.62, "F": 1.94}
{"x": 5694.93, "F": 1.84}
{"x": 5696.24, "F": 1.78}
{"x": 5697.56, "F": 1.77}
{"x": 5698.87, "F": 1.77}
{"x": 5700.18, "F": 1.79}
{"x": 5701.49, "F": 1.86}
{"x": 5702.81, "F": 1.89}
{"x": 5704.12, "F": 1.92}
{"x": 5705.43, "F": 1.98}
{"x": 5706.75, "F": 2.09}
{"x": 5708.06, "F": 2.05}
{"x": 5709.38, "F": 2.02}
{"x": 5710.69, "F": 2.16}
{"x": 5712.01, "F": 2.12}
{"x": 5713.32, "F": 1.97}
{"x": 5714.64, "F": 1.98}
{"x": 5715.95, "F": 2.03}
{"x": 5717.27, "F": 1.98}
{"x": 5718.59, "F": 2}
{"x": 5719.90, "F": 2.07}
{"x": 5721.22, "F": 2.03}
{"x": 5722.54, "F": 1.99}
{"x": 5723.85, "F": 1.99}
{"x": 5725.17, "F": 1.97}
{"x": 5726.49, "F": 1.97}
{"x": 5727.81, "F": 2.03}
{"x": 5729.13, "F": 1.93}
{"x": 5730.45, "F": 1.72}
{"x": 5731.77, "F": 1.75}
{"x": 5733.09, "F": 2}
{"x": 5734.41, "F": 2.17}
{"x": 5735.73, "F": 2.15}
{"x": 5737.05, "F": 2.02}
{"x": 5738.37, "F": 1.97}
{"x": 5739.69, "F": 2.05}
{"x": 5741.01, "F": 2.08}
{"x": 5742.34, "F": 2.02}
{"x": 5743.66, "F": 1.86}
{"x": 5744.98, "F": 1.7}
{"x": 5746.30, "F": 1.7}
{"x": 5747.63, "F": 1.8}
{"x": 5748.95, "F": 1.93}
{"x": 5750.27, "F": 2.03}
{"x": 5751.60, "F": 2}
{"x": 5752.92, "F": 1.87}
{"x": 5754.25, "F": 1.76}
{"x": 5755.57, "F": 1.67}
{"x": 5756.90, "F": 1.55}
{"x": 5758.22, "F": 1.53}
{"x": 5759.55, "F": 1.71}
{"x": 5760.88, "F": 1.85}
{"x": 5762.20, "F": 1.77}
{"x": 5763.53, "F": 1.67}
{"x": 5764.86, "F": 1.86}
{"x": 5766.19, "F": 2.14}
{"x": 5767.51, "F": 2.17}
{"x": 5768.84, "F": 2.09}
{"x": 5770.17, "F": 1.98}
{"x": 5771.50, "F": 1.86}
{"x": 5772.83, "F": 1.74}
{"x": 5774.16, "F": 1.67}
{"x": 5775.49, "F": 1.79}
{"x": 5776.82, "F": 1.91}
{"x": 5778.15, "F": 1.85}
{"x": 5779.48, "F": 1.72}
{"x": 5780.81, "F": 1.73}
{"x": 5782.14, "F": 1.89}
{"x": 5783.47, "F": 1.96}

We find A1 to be 1.98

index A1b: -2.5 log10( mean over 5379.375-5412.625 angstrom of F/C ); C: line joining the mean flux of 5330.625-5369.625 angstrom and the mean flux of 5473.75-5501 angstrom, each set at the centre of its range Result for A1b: 0.06 mag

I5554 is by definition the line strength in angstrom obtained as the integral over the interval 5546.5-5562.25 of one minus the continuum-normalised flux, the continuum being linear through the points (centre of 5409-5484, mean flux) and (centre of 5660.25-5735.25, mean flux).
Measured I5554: 0.6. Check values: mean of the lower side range 2.02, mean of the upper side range 1.92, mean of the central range 1.9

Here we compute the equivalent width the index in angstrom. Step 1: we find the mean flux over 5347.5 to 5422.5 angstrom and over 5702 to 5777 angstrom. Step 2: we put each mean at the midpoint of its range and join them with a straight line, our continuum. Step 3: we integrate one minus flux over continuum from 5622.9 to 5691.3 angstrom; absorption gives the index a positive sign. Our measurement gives 1.51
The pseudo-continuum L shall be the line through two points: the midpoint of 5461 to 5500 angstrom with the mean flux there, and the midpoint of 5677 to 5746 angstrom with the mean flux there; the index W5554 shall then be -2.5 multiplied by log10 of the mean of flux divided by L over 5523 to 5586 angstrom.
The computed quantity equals 0.03 mag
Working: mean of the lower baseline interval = 2.05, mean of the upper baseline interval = 1.92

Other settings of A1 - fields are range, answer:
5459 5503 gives 2.05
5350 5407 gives 2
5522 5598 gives 1.97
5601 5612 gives 1.89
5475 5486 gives 2.08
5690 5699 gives 1.87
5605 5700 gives 1.9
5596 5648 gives 1.93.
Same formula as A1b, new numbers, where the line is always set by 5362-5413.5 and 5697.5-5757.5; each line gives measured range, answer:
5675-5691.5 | 0.070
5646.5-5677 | 0.011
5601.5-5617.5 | 0.006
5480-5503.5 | -0.029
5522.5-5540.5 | 0.018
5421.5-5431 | -0.070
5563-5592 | -0.038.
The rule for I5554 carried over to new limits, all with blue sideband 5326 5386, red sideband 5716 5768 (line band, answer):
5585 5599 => -0.57 angstrom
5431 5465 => 0.96 angstrom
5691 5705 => 0.45 angstrom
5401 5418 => 1.01 angstrom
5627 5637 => -0.30 angstrom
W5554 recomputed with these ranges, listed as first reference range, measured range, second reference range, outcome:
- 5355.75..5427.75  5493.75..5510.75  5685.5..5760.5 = 0.04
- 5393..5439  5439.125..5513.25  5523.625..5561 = -0.02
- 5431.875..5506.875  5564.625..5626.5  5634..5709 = -0.03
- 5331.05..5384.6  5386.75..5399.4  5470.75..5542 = 0.06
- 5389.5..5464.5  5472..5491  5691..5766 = -0.07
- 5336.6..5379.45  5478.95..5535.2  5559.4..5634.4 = 0.03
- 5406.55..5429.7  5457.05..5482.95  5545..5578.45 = -0.03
